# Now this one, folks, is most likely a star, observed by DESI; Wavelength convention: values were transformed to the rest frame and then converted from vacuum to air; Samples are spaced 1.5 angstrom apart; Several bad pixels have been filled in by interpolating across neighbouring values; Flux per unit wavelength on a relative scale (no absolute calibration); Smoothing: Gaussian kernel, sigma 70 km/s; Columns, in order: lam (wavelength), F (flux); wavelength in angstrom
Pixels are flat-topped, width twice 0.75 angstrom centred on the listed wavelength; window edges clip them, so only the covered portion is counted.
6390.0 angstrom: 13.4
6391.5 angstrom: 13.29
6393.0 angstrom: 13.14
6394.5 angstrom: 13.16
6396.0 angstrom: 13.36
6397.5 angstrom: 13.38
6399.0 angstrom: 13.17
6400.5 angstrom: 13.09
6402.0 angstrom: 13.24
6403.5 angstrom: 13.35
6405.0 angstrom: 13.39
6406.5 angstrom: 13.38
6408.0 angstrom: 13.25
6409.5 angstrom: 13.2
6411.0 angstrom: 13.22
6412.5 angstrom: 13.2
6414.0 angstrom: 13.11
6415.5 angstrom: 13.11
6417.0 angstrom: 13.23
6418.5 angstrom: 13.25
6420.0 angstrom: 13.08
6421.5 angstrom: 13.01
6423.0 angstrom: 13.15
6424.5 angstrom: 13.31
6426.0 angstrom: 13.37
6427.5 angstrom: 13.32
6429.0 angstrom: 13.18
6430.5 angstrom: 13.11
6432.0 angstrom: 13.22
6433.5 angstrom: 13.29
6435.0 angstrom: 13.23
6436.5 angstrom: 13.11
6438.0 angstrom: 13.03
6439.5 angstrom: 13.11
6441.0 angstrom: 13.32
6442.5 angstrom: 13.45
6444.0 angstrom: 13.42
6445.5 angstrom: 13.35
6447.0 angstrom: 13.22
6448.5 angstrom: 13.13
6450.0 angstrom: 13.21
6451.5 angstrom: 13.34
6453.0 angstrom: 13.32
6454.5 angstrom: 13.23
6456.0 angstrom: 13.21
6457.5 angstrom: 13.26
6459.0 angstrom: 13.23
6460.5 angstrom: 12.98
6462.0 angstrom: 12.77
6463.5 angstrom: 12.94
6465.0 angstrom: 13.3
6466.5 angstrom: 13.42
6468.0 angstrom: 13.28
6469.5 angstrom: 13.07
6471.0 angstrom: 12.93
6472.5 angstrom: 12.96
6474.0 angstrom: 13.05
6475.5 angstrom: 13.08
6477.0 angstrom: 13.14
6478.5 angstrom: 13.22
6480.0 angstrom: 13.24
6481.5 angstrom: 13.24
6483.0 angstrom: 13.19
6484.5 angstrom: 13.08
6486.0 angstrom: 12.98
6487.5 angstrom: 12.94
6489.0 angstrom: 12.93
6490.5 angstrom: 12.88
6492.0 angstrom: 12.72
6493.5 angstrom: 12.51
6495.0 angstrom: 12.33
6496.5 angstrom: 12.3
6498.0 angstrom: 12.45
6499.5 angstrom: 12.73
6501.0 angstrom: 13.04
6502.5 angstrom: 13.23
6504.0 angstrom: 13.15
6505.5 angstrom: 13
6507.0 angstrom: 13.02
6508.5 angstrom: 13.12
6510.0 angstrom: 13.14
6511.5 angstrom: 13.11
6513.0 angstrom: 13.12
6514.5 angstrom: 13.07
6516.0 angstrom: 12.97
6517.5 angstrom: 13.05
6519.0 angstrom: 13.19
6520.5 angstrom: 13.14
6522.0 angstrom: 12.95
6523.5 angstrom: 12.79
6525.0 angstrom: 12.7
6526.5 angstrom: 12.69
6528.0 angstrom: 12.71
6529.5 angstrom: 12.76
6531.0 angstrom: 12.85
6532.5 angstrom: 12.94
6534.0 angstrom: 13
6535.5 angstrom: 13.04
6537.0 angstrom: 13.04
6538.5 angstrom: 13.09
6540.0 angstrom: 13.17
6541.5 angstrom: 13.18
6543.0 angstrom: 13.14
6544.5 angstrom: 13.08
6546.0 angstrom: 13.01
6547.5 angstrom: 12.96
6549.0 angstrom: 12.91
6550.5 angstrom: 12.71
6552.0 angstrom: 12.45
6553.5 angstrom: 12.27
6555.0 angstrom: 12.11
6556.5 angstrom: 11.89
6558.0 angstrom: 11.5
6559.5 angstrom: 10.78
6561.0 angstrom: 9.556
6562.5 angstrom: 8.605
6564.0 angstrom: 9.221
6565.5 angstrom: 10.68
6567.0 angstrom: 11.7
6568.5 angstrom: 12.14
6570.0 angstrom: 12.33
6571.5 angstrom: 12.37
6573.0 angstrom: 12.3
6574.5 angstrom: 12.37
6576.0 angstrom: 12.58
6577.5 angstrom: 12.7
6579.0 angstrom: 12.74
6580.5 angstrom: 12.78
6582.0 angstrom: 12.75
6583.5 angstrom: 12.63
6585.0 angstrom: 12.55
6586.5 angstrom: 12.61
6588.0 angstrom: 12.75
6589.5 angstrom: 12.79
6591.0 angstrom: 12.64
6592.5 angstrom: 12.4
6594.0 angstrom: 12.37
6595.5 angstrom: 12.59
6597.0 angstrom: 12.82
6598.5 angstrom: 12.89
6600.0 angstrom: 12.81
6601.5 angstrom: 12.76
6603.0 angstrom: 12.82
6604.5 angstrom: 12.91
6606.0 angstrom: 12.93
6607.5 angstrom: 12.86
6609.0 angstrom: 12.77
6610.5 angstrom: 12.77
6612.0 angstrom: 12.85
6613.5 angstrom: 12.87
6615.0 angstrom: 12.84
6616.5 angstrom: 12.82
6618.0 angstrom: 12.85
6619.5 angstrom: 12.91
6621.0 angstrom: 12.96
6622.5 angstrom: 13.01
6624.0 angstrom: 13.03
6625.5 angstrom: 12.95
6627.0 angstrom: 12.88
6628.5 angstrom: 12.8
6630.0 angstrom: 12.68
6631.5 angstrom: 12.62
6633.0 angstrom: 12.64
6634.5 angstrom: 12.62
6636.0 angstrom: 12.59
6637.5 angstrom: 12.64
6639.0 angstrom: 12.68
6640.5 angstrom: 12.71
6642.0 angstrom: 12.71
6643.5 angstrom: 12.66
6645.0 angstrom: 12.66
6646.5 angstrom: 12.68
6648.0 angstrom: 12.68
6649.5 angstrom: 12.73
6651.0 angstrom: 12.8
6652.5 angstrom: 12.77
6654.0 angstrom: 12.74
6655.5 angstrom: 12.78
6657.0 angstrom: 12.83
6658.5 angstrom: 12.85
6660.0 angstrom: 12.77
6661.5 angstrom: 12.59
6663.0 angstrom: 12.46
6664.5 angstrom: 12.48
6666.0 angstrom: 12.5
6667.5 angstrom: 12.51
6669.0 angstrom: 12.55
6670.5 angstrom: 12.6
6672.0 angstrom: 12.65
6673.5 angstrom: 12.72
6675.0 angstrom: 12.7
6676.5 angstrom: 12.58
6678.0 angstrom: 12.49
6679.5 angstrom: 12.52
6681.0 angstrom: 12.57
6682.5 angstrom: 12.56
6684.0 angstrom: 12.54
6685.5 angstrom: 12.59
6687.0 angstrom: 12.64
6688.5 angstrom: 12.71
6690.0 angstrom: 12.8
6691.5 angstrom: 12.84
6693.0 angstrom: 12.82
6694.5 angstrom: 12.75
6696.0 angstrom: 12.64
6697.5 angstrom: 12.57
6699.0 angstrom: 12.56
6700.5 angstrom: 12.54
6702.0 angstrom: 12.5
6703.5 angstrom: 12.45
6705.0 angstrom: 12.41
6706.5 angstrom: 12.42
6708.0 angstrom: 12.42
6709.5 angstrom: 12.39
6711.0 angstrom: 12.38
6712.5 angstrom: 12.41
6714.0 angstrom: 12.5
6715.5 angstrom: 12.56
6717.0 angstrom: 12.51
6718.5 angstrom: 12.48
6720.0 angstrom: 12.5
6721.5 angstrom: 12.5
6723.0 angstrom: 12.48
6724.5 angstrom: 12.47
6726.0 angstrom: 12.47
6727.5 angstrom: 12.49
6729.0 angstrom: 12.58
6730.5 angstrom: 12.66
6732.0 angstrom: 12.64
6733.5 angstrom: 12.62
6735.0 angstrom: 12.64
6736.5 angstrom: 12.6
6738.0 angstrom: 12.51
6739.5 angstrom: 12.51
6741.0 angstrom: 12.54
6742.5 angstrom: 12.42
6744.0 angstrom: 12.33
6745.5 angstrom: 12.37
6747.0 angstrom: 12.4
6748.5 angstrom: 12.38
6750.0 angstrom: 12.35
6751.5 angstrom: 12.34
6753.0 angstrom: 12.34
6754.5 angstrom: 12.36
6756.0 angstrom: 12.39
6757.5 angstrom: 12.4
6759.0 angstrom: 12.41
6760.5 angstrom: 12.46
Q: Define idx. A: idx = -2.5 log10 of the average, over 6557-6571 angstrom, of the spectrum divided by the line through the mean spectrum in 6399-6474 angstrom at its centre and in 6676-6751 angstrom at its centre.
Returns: 0.19 mag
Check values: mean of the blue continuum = 13.2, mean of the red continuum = 12.5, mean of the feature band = 10.8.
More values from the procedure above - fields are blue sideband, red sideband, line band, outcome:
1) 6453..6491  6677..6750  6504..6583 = 0.04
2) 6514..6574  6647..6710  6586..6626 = -0.03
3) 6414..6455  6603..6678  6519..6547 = 0.00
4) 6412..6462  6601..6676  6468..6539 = 0.01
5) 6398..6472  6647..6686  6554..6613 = 0.06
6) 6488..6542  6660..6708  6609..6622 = -0.01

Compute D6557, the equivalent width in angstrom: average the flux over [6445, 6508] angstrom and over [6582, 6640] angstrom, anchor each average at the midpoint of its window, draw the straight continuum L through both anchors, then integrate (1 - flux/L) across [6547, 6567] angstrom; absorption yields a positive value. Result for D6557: 2.37 angstrom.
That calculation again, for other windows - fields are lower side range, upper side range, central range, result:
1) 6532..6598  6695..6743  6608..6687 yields -1.9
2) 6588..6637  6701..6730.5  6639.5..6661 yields -0.1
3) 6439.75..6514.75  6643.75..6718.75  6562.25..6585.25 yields 1.6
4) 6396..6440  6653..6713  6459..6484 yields -0.1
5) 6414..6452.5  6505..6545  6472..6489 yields 0.0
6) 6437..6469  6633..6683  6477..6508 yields 0.4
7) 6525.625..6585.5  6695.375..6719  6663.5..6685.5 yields -0.2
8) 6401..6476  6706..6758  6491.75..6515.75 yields 0.3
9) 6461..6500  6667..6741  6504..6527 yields -0.2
